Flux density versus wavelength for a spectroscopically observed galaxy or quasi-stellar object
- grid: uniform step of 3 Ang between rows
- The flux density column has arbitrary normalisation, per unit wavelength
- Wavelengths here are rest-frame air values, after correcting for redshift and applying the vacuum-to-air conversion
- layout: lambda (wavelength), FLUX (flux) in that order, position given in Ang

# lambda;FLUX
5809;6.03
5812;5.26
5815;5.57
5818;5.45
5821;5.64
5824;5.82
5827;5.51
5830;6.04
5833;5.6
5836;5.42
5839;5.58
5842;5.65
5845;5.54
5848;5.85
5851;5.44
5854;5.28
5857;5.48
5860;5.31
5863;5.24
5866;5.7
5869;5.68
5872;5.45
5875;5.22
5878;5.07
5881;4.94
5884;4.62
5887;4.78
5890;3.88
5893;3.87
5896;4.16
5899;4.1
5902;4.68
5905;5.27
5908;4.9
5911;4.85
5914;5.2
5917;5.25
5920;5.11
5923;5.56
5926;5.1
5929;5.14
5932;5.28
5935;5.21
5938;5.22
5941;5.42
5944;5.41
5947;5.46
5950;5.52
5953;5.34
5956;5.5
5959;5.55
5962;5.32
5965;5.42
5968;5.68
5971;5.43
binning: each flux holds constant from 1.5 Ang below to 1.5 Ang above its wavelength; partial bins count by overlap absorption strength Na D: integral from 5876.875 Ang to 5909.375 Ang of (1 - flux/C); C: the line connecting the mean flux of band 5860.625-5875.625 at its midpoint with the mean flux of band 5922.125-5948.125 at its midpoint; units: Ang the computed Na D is 5.1 Ang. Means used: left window 5.46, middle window 4.56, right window 5.3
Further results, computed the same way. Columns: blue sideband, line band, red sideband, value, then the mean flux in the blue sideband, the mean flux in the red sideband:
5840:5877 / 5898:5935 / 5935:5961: 2.6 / 5.48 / 5.41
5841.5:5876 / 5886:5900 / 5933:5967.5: 3.4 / 5.49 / 5.4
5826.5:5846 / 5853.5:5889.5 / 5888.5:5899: -4.5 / 5.63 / 3.99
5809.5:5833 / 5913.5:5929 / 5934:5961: 0.6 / 5.63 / 5.41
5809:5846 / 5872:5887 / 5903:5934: 1.0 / 5.61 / 5.16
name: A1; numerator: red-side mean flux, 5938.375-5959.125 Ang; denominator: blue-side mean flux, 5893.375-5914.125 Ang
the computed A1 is 1.2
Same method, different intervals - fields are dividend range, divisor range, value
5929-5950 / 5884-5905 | 1.23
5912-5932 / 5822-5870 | 0.94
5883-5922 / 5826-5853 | 0.83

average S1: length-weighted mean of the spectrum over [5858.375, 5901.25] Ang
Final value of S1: 4.86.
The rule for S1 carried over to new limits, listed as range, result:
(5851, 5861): 5.37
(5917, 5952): 5.31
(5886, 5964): 5.05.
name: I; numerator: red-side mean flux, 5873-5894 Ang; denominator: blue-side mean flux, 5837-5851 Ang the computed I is 0.83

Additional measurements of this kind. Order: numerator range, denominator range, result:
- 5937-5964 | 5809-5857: 0.97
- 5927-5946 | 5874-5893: 1.13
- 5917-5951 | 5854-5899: 1.07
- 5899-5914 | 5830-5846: 0.87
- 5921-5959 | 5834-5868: 0.97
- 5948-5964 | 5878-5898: 1.23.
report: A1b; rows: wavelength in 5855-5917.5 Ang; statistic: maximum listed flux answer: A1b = 5.7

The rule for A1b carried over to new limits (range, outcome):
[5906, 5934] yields 5.56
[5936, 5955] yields 5.52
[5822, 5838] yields 6.04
